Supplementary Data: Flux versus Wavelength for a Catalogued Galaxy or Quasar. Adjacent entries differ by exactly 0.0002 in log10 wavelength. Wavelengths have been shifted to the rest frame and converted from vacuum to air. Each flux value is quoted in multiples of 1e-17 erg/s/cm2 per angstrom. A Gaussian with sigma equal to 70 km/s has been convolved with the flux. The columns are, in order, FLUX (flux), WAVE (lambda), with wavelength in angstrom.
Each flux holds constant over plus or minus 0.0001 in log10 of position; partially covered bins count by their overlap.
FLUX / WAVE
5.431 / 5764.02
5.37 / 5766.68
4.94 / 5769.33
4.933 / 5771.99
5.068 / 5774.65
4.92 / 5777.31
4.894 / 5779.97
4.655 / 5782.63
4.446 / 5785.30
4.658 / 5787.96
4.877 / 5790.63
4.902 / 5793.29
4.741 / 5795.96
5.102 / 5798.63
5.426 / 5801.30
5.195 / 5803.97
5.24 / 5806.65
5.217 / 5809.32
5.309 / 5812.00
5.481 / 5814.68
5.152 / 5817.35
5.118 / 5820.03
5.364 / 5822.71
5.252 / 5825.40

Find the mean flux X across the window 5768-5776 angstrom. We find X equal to 4.98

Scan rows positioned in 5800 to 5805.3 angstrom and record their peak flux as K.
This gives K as 5.426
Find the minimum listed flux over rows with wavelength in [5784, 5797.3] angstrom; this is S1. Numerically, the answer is 4.446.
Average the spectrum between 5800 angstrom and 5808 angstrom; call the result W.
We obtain 5.29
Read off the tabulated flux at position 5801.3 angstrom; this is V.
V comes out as 5.426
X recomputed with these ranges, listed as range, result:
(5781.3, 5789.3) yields 4.58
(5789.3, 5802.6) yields 5.01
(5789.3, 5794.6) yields 4.9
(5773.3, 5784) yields 4.88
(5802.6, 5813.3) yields 5.24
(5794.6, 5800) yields 4.92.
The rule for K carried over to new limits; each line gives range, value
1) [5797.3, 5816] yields 5.481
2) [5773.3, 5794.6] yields 5.068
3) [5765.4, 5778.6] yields 5.37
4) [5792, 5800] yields 5.102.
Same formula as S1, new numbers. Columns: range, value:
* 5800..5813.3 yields 5.195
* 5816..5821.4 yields 5.118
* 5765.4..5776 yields 4.933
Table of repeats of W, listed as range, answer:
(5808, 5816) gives 5.33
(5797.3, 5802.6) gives 5.26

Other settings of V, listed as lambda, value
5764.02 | 5.431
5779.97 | 4.894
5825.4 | 5.252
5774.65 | 5.068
